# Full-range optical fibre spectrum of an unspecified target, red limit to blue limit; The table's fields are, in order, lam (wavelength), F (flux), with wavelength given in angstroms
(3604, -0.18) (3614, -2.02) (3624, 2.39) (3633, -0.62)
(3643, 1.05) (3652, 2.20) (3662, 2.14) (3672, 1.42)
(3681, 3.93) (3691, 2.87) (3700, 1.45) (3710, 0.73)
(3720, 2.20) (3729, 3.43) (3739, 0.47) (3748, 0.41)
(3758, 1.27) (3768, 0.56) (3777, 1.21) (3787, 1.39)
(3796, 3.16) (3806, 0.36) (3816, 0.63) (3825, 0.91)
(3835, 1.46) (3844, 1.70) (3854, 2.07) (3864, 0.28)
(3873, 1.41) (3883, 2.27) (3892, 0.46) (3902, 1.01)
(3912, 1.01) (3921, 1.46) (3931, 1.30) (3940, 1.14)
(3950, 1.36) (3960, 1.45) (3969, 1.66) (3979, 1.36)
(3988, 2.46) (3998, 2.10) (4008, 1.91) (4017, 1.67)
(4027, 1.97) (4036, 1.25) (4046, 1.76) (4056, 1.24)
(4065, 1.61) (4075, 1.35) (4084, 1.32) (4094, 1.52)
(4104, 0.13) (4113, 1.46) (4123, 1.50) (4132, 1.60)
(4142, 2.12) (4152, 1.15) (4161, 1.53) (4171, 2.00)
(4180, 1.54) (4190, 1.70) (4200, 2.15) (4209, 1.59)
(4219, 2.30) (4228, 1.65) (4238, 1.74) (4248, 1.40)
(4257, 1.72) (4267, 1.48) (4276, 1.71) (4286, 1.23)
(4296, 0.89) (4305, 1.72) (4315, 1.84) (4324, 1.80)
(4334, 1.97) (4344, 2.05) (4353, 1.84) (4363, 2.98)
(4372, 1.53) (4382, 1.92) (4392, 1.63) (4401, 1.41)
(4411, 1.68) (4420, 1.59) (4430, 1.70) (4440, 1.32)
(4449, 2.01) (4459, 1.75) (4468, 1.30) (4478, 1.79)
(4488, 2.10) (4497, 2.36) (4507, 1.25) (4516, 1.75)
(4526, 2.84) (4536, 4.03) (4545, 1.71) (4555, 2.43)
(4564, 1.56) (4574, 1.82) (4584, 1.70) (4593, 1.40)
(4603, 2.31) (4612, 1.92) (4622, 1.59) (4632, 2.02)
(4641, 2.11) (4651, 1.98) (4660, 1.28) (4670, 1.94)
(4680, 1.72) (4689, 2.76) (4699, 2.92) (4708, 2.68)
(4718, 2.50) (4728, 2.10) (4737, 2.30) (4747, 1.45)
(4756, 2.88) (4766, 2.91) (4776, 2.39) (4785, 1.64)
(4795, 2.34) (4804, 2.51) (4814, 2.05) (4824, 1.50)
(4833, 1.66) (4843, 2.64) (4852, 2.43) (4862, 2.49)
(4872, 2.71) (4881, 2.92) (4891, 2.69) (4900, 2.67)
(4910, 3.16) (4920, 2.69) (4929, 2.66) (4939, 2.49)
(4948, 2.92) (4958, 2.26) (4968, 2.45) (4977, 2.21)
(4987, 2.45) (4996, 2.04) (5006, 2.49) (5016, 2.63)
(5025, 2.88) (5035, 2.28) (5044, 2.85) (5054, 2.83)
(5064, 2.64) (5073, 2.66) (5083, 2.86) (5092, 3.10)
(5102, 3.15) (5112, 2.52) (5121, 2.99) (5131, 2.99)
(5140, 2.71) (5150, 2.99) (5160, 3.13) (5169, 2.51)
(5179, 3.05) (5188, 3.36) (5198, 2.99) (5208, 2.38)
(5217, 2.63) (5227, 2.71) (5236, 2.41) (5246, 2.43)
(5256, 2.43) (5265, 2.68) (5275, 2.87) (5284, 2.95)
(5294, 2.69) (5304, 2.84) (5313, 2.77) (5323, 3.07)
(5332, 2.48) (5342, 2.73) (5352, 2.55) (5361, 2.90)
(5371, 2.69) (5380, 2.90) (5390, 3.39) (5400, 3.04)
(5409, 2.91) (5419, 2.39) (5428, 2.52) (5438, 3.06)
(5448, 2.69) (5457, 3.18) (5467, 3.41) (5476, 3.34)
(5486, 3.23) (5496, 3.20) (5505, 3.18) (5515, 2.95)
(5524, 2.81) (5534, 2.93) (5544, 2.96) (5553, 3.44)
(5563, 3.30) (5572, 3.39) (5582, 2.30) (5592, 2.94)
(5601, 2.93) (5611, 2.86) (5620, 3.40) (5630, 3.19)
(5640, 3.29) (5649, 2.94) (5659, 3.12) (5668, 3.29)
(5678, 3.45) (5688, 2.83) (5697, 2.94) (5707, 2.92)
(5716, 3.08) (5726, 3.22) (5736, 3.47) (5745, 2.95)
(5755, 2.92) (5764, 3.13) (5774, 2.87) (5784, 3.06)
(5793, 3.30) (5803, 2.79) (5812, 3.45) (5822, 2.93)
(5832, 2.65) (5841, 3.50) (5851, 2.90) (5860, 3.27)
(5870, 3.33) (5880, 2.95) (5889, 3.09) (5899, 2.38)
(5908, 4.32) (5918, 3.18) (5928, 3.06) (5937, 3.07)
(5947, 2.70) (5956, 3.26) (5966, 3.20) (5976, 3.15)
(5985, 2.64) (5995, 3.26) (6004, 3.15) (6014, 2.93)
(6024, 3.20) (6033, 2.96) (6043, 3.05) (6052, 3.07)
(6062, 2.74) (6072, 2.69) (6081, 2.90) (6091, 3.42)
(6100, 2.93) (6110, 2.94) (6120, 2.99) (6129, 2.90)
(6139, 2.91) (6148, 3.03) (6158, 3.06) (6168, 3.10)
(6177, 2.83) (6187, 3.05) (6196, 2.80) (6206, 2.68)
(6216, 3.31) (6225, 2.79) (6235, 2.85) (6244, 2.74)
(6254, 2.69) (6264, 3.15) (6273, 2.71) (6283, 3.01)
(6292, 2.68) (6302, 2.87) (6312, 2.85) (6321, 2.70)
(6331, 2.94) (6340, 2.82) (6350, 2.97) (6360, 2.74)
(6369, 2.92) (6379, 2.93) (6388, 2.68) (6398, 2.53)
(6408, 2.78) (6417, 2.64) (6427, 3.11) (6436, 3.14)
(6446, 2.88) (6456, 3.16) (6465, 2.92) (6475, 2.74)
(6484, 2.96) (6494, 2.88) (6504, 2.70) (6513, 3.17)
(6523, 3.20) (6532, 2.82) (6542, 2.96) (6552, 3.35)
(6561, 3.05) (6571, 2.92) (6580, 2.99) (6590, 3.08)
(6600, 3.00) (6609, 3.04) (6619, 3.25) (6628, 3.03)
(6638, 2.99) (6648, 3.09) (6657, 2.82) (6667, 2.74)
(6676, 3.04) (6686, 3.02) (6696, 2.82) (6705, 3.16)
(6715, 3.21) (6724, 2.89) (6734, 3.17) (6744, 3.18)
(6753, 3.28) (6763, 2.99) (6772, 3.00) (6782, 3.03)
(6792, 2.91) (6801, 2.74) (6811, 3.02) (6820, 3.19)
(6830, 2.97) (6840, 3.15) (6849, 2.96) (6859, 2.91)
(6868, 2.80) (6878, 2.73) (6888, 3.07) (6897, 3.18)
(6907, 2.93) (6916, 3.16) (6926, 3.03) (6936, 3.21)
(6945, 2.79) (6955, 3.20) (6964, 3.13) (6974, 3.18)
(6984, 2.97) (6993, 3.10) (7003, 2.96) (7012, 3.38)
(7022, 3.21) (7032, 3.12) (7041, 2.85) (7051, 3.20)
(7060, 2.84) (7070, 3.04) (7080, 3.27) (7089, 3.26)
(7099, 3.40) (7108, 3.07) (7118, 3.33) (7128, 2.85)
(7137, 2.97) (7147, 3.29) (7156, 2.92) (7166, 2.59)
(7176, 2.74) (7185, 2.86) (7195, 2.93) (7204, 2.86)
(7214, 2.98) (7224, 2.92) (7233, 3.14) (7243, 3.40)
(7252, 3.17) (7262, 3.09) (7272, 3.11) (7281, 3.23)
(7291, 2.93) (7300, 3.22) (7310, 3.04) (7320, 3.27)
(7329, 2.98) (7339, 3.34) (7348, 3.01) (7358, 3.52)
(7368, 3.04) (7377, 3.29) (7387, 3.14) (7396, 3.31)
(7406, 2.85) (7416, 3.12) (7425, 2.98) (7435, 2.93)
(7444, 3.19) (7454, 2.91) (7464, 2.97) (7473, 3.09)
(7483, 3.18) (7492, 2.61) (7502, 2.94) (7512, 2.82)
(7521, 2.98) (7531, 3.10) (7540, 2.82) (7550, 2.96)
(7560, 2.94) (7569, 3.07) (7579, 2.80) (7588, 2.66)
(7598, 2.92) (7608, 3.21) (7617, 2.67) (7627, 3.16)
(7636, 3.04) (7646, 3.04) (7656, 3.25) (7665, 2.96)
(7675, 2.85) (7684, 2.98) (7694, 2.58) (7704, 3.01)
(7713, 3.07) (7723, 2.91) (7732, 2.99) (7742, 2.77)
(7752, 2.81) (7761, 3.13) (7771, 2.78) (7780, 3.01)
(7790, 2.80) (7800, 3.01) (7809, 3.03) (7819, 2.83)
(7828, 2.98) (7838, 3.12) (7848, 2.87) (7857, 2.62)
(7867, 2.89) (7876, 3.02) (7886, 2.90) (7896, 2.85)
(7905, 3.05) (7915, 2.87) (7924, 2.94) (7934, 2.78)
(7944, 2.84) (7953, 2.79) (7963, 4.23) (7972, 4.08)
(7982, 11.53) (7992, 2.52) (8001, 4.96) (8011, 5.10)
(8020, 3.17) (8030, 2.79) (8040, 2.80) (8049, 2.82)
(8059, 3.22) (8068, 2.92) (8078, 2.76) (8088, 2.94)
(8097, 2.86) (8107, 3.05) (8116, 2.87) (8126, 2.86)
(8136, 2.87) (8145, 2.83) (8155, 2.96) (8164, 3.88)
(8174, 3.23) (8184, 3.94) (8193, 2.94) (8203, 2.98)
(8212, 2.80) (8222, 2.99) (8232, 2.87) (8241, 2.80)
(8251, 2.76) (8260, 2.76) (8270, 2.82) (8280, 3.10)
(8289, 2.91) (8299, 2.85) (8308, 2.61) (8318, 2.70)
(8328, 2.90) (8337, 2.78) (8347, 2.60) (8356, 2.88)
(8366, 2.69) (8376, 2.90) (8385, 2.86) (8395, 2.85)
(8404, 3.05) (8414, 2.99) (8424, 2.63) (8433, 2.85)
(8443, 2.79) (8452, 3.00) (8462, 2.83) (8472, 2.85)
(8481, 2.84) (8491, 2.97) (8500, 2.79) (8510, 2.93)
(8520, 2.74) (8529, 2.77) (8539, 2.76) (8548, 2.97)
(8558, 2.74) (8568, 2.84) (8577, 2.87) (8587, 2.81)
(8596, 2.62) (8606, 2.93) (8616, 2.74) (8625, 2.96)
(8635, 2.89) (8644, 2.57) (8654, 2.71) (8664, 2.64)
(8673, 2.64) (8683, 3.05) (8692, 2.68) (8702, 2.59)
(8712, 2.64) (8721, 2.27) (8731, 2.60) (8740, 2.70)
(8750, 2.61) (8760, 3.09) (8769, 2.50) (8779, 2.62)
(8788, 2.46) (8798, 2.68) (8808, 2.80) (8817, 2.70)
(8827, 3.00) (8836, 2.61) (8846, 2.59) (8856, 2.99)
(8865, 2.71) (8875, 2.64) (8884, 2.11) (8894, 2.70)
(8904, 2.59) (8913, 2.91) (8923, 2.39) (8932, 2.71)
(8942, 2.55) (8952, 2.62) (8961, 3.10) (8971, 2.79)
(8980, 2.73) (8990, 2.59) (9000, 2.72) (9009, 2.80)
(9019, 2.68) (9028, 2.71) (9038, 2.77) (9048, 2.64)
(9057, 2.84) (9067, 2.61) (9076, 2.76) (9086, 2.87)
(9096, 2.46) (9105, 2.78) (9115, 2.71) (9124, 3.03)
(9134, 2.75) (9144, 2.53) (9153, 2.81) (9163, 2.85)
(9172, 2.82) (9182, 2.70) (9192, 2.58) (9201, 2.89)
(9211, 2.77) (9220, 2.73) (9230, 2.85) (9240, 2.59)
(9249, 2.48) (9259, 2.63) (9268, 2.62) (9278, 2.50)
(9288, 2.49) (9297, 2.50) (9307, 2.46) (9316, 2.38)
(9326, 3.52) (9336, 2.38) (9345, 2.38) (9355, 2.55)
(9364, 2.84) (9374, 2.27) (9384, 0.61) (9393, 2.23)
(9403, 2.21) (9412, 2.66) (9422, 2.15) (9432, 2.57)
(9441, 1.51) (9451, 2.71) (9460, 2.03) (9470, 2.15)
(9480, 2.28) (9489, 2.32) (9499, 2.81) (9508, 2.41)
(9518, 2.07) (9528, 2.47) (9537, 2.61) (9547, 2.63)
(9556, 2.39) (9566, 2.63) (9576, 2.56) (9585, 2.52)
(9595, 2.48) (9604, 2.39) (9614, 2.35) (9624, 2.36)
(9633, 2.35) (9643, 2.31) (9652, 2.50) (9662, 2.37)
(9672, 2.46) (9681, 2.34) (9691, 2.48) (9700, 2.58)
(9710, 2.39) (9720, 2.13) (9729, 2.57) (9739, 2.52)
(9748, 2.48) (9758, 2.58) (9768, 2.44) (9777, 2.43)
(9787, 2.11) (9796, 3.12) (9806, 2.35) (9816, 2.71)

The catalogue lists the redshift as 0.216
